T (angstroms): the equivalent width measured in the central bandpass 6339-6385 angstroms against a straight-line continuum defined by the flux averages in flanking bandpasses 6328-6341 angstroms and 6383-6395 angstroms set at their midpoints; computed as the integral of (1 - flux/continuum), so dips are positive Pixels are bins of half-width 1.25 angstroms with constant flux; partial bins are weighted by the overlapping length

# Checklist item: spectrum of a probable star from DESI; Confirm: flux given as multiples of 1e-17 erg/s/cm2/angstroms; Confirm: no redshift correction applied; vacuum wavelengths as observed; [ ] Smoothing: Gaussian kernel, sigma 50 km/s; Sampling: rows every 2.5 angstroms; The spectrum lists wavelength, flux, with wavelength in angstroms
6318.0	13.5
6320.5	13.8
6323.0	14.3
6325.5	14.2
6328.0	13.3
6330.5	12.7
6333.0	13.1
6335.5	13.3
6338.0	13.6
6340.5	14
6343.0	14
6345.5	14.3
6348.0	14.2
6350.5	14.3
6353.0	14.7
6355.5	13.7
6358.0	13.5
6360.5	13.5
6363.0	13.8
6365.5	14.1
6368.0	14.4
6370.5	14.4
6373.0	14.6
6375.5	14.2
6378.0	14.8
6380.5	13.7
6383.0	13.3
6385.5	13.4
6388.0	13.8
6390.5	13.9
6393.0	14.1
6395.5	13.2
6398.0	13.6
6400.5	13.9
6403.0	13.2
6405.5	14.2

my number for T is -1.9 angstroms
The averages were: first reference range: 13.3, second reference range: 13.7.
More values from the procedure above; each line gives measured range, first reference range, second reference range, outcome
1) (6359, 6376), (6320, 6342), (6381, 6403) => -0.7 angstroms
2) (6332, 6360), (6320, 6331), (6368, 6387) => 0.0 angstroms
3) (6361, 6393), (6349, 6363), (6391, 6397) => -0.5 angstroms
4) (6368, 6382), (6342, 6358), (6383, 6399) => -0.5 angstroms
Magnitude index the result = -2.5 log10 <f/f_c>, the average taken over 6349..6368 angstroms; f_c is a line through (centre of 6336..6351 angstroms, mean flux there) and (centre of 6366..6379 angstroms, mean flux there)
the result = 0.020 mag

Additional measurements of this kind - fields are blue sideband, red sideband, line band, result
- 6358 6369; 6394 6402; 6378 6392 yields -0.003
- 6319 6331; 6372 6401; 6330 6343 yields 0.024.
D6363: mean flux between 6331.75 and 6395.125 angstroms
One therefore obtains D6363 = 13.9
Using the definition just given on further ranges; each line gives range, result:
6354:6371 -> 13.9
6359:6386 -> 14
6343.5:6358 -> 14.2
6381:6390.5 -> 13.6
